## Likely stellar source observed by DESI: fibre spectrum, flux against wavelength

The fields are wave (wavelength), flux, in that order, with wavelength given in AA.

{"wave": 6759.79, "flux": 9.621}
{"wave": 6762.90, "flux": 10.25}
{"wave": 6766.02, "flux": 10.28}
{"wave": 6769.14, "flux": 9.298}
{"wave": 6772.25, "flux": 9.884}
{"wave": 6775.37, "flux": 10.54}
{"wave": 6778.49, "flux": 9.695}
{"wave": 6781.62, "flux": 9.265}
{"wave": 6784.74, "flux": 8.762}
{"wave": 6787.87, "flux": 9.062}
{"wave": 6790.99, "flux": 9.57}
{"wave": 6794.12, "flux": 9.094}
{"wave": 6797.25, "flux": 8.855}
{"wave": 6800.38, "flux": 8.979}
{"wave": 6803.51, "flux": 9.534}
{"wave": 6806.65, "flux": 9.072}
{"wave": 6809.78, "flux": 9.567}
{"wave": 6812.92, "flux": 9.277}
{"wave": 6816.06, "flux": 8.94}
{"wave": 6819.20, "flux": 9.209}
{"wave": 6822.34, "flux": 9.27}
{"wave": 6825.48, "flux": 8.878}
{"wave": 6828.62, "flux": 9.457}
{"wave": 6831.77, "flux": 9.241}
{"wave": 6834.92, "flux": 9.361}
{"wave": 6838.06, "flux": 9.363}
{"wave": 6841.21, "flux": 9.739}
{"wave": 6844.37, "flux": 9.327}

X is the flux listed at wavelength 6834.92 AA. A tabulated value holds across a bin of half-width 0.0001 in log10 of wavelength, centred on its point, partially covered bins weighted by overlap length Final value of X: 9.361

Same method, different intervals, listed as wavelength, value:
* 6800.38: 8.979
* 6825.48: 8.878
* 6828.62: 9.457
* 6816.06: 8.94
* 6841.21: 9.739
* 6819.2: 9.209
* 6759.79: 9.621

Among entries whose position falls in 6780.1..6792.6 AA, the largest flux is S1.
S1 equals 9.57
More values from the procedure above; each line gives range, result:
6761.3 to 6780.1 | 10.54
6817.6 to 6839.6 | 9.457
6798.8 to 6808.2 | 9.534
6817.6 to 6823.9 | 9.27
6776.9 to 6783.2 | 9.695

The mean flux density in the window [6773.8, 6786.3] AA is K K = 9.56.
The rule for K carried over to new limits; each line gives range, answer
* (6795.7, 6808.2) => 9.11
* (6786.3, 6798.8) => 9.15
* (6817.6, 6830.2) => 9.2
